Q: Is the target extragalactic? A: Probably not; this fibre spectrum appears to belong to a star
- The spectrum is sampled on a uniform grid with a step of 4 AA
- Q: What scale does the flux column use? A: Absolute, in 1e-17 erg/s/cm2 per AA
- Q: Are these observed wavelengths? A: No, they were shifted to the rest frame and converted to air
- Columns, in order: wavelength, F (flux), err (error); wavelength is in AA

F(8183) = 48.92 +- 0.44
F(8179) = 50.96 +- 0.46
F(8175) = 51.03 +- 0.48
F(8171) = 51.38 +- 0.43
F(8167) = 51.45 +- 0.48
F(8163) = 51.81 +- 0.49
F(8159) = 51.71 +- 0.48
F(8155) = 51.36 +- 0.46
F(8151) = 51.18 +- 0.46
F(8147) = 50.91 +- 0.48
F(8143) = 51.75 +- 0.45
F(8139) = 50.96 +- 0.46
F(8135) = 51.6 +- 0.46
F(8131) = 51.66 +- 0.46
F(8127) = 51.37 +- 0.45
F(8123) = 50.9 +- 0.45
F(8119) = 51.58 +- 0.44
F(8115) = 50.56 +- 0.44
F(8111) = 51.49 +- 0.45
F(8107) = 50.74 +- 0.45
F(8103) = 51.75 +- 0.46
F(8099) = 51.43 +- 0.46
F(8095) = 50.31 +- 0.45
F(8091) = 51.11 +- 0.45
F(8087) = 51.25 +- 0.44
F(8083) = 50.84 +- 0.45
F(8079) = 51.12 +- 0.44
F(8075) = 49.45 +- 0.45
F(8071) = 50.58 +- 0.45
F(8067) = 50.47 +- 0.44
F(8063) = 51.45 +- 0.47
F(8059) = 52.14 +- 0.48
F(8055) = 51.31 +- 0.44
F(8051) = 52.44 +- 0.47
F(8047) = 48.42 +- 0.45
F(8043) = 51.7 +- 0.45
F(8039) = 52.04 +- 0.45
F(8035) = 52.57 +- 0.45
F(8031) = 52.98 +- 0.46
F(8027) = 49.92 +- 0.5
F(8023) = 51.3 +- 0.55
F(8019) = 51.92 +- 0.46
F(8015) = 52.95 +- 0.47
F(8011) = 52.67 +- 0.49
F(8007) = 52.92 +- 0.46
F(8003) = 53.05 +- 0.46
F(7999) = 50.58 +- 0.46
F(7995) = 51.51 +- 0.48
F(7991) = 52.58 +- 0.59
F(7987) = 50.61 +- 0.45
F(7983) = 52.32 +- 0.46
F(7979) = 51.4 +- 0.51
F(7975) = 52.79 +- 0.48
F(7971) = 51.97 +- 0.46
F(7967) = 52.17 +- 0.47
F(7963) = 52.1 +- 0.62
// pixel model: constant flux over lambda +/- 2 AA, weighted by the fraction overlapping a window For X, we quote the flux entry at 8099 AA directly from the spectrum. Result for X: 51.43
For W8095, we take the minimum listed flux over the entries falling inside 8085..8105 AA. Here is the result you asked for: 50.31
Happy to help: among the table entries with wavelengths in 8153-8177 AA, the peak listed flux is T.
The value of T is 51.81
